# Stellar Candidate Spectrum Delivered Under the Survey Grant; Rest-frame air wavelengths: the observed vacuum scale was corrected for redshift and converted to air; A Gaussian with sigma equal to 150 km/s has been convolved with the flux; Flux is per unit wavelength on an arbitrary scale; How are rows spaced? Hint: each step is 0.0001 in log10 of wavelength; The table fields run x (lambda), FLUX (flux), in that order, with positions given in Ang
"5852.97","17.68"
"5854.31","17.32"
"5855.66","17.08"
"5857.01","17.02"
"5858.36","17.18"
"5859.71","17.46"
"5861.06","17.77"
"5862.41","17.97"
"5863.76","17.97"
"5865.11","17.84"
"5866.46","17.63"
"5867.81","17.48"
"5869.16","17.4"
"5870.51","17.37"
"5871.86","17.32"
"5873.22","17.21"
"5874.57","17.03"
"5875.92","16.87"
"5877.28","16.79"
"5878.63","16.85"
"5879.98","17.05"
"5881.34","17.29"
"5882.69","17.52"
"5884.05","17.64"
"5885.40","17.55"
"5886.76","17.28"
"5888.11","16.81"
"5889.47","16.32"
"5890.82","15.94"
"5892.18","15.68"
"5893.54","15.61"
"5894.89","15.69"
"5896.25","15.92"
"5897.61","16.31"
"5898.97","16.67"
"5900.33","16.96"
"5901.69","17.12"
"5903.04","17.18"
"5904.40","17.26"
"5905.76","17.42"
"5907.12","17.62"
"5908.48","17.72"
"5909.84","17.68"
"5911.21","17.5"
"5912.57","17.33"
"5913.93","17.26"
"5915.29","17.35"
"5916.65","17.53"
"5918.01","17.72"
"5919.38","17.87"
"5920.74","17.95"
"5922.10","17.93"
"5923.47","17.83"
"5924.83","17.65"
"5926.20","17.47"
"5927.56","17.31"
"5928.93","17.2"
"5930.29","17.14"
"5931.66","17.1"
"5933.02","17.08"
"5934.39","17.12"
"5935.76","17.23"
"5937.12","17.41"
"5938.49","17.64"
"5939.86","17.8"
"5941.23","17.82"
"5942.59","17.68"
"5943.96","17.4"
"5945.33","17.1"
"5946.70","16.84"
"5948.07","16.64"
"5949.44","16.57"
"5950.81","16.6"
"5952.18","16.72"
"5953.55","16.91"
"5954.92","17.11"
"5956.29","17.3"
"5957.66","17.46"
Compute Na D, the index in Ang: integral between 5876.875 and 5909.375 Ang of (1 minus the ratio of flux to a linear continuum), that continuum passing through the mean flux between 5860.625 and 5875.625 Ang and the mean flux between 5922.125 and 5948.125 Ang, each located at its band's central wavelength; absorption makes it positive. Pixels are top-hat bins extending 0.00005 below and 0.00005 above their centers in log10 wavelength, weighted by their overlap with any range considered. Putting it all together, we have 1.2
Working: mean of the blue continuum 17.5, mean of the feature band 16.9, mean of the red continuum 17.4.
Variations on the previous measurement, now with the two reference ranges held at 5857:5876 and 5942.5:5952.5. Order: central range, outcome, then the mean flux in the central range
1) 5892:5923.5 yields 0.1 Ang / 17.1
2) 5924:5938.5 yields -0.2 Ang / 17.3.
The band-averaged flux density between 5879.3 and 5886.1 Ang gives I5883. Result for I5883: 17.4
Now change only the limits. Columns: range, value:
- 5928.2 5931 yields 17.1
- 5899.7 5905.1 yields 17.2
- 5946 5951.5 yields 16.7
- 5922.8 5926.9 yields 17.7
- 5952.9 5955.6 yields 17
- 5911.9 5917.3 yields 17.4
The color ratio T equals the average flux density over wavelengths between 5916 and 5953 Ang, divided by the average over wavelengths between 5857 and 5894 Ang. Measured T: 1.01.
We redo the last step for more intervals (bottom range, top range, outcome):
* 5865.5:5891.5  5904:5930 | 1.02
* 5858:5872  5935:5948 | 0.99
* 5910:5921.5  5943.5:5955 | 0.96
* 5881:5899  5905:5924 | 1.06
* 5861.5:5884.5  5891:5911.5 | 0.97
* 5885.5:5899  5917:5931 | 1.08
